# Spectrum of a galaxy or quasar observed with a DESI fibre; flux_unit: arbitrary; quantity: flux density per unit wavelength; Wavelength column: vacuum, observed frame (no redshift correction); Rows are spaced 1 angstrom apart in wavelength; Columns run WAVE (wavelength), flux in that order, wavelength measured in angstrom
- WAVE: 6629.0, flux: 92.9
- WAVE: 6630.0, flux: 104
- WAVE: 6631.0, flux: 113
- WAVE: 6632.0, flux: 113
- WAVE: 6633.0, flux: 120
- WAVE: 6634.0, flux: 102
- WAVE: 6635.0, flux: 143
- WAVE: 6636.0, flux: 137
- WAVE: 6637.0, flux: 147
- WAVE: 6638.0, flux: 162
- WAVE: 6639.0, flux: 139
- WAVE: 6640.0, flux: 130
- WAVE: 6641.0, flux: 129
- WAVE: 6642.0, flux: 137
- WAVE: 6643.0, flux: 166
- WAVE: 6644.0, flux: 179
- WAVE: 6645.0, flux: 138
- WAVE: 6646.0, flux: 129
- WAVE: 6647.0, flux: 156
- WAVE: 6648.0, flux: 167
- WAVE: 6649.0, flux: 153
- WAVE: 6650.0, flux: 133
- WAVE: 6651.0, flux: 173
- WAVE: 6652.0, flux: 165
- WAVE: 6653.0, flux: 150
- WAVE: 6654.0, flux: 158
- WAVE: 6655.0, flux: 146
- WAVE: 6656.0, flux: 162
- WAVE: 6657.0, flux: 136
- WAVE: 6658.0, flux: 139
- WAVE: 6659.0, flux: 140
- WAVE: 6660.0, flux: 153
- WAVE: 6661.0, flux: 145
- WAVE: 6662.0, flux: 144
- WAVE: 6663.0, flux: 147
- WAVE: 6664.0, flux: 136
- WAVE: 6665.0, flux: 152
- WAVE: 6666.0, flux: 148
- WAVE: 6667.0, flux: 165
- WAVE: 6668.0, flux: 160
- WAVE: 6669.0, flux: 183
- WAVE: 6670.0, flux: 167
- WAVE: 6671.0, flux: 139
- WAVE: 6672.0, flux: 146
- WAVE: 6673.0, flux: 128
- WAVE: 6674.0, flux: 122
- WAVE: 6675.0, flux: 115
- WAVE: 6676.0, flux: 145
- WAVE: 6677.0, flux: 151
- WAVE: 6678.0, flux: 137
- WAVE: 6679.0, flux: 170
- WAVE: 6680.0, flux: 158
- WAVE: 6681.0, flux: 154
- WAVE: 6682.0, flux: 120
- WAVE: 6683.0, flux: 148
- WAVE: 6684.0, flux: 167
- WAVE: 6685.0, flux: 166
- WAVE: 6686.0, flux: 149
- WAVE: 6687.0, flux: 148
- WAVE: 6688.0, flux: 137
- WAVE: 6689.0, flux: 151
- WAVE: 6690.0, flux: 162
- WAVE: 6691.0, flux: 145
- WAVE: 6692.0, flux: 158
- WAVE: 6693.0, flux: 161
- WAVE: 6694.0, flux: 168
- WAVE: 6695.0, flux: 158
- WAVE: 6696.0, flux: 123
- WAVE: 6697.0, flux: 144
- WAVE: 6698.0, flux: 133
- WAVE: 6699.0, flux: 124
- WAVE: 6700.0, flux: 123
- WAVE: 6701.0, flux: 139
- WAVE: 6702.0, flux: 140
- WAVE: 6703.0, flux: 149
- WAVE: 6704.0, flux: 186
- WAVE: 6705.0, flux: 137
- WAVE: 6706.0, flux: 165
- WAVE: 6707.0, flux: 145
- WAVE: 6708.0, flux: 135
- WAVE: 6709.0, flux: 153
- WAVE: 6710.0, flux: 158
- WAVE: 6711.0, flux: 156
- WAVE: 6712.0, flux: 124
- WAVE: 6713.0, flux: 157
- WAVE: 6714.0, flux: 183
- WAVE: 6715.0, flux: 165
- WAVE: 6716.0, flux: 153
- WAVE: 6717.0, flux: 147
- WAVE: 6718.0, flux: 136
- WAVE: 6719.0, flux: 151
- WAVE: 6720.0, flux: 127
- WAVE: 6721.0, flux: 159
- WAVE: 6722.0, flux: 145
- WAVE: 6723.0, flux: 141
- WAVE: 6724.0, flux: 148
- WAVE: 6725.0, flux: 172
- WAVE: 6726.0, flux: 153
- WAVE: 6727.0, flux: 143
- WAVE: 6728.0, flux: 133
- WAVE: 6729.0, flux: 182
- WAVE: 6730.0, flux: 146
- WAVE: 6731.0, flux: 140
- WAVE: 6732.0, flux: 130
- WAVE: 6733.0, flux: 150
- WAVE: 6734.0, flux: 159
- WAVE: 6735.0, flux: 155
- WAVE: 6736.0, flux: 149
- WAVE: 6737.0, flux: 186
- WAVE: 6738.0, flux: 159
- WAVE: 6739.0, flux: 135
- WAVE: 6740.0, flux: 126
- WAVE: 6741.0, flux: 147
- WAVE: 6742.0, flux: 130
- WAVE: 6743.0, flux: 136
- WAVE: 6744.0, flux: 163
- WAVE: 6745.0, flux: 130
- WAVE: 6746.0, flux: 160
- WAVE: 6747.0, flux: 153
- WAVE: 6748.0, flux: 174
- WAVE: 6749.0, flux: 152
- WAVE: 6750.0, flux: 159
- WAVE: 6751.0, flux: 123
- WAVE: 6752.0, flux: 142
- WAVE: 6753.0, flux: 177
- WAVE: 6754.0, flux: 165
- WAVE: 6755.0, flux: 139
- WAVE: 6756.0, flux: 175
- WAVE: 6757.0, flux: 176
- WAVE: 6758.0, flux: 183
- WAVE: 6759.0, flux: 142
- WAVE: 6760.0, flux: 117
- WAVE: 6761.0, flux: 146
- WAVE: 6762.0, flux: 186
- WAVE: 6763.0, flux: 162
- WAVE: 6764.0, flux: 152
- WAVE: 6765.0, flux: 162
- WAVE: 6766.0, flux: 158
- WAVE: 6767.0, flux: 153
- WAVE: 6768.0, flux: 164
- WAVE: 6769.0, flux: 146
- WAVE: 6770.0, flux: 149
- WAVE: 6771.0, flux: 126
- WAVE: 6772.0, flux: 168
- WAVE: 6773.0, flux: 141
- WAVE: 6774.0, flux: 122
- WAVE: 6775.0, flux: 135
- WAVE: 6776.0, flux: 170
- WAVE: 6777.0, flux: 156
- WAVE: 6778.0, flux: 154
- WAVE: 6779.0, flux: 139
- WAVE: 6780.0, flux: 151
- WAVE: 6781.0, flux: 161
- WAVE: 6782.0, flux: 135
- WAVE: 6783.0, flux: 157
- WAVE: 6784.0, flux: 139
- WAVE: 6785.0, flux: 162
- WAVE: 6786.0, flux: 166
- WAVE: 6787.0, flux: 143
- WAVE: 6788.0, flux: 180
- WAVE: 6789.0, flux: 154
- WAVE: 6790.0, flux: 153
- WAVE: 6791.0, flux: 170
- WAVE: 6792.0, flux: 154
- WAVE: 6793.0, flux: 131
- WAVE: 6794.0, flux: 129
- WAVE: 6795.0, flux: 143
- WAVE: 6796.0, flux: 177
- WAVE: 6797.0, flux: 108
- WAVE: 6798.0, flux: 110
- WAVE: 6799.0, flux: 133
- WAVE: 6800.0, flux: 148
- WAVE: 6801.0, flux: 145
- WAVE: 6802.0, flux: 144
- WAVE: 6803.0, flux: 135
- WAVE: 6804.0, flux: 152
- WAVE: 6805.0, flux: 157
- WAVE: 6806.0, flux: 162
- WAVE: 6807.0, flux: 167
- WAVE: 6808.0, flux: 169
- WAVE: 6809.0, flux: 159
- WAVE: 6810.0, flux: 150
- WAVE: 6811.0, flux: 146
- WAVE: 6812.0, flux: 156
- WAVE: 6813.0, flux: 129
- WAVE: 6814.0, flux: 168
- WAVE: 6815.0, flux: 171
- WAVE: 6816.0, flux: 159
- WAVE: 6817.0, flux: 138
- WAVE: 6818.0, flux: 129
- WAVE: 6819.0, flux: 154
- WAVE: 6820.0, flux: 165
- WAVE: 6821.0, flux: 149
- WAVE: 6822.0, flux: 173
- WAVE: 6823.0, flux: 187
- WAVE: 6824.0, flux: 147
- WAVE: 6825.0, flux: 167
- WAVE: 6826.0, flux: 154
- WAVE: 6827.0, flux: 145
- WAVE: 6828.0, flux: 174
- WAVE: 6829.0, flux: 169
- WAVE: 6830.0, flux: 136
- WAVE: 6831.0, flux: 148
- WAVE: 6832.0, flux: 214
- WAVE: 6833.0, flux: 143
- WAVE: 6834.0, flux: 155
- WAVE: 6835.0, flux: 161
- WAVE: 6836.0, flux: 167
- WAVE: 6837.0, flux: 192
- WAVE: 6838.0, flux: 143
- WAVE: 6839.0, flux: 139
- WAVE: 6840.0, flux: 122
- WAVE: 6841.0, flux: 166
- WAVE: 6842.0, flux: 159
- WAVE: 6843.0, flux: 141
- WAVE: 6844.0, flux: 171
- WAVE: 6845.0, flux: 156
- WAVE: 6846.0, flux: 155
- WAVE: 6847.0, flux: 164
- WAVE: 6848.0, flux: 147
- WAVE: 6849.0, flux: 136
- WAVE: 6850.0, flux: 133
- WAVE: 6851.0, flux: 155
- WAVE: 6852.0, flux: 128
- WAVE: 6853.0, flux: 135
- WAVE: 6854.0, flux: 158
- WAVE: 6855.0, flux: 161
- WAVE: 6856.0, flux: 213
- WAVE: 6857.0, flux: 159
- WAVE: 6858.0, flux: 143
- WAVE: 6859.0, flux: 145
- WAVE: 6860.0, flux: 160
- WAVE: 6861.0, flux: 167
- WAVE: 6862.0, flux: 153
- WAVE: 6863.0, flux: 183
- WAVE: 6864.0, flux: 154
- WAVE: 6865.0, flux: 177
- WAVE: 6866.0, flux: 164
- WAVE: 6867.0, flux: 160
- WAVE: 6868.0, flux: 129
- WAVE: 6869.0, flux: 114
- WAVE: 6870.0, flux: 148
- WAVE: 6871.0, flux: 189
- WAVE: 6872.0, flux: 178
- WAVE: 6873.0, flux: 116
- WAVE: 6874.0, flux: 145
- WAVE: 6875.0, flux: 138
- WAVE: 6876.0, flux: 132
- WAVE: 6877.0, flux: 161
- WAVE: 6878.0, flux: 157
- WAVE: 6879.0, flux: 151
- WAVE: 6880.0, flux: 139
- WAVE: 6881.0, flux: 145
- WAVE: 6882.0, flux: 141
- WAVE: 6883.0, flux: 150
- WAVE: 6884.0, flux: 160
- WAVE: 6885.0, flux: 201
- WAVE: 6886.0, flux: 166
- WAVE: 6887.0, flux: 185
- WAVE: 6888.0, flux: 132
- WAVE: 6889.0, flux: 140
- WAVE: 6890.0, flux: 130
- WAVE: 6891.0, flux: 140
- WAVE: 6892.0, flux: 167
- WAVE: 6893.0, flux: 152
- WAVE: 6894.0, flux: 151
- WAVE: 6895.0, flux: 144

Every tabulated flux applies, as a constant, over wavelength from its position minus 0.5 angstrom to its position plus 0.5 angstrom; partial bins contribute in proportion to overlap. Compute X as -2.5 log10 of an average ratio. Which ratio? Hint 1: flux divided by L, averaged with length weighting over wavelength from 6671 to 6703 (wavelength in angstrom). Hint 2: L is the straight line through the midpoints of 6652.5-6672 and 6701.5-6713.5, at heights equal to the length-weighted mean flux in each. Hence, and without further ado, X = 0.04 mag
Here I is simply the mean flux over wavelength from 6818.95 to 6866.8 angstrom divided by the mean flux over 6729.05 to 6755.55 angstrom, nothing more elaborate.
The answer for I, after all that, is 1.05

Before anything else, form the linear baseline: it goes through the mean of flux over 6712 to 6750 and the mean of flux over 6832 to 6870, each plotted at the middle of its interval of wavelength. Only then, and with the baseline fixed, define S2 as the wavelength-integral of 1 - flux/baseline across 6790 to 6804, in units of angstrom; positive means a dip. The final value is 1.1 angstrom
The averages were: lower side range 150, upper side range 155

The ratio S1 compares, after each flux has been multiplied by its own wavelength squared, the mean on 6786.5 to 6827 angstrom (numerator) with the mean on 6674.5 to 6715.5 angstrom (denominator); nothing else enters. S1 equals 1.1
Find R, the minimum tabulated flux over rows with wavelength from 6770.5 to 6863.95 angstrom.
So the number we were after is 108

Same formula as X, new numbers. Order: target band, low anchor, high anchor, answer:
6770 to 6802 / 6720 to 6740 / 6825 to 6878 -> 0.040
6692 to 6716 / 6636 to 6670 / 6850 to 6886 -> 0.016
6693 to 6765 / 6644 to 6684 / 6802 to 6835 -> 0.012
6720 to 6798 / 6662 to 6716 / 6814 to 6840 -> 0.021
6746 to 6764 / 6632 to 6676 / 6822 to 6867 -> -0.033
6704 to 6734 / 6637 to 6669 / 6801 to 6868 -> 0.015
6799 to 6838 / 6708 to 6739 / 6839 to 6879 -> -0.031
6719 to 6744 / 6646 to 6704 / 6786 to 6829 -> 0.013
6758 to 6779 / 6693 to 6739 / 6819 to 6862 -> 0.013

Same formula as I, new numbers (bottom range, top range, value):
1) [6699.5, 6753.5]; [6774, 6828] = 1.01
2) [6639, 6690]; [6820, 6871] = 1.05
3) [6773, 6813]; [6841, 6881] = 1.03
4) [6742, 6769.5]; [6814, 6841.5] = 1.02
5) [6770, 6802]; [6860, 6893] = 1.04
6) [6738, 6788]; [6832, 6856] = 1.02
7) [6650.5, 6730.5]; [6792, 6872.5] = 1.03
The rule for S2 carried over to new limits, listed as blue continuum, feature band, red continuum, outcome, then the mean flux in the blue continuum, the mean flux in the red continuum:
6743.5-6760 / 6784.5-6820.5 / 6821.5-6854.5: 1.24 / 156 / 156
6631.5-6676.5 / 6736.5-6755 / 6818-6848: 0.18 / 145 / 158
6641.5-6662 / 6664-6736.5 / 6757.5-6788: 1.15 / 151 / 152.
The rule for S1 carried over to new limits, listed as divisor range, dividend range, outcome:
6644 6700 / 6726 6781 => 1.04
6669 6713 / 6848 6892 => 1.10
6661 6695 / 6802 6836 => 1.09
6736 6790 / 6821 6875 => 1.05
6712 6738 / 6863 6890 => 1.05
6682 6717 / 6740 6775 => 1.03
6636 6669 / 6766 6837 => 1.07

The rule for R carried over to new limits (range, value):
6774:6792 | 122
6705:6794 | 117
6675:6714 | 115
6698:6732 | 123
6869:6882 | 114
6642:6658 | 129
